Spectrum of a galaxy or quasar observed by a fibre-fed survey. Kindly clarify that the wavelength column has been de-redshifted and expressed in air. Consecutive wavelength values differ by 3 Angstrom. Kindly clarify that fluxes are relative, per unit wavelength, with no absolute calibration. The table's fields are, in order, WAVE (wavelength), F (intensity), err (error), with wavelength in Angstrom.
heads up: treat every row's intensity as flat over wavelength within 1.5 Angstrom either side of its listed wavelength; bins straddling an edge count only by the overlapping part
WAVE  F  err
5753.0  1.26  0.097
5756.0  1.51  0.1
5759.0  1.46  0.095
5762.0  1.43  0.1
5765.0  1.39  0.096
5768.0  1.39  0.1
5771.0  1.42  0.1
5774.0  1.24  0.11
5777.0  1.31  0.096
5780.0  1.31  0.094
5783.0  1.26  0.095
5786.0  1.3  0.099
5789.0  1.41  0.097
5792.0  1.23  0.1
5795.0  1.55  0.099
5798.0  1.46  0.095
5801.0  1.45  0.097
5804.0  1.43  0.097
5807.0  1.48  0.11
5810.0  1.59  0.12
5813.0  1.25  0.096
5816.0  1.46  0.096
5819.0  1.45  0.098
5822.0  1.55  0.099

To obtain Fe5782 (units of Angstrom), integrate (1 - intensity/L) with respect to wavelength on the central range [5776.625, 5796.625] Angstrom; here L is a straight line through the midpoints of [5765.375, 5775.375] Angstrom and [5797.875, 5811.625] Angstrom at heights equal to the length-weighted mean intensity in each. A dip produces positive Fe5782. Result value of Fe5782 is 1.1 Angstrom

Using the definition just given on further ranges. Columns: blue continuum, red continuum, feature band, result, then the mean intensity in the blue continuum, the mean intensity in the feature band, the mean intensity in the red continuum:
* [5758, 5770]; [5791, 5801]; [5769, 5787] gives 1.4 Angstrom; 1.42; 1.31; 1.43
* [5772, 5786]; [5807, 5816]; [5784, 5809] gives -0.8 Angstrom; 1.29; 1.41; 1.44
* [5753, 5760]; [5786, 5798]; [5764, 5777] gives 0.6 Angstrom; 1.44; 1.35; 1.39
